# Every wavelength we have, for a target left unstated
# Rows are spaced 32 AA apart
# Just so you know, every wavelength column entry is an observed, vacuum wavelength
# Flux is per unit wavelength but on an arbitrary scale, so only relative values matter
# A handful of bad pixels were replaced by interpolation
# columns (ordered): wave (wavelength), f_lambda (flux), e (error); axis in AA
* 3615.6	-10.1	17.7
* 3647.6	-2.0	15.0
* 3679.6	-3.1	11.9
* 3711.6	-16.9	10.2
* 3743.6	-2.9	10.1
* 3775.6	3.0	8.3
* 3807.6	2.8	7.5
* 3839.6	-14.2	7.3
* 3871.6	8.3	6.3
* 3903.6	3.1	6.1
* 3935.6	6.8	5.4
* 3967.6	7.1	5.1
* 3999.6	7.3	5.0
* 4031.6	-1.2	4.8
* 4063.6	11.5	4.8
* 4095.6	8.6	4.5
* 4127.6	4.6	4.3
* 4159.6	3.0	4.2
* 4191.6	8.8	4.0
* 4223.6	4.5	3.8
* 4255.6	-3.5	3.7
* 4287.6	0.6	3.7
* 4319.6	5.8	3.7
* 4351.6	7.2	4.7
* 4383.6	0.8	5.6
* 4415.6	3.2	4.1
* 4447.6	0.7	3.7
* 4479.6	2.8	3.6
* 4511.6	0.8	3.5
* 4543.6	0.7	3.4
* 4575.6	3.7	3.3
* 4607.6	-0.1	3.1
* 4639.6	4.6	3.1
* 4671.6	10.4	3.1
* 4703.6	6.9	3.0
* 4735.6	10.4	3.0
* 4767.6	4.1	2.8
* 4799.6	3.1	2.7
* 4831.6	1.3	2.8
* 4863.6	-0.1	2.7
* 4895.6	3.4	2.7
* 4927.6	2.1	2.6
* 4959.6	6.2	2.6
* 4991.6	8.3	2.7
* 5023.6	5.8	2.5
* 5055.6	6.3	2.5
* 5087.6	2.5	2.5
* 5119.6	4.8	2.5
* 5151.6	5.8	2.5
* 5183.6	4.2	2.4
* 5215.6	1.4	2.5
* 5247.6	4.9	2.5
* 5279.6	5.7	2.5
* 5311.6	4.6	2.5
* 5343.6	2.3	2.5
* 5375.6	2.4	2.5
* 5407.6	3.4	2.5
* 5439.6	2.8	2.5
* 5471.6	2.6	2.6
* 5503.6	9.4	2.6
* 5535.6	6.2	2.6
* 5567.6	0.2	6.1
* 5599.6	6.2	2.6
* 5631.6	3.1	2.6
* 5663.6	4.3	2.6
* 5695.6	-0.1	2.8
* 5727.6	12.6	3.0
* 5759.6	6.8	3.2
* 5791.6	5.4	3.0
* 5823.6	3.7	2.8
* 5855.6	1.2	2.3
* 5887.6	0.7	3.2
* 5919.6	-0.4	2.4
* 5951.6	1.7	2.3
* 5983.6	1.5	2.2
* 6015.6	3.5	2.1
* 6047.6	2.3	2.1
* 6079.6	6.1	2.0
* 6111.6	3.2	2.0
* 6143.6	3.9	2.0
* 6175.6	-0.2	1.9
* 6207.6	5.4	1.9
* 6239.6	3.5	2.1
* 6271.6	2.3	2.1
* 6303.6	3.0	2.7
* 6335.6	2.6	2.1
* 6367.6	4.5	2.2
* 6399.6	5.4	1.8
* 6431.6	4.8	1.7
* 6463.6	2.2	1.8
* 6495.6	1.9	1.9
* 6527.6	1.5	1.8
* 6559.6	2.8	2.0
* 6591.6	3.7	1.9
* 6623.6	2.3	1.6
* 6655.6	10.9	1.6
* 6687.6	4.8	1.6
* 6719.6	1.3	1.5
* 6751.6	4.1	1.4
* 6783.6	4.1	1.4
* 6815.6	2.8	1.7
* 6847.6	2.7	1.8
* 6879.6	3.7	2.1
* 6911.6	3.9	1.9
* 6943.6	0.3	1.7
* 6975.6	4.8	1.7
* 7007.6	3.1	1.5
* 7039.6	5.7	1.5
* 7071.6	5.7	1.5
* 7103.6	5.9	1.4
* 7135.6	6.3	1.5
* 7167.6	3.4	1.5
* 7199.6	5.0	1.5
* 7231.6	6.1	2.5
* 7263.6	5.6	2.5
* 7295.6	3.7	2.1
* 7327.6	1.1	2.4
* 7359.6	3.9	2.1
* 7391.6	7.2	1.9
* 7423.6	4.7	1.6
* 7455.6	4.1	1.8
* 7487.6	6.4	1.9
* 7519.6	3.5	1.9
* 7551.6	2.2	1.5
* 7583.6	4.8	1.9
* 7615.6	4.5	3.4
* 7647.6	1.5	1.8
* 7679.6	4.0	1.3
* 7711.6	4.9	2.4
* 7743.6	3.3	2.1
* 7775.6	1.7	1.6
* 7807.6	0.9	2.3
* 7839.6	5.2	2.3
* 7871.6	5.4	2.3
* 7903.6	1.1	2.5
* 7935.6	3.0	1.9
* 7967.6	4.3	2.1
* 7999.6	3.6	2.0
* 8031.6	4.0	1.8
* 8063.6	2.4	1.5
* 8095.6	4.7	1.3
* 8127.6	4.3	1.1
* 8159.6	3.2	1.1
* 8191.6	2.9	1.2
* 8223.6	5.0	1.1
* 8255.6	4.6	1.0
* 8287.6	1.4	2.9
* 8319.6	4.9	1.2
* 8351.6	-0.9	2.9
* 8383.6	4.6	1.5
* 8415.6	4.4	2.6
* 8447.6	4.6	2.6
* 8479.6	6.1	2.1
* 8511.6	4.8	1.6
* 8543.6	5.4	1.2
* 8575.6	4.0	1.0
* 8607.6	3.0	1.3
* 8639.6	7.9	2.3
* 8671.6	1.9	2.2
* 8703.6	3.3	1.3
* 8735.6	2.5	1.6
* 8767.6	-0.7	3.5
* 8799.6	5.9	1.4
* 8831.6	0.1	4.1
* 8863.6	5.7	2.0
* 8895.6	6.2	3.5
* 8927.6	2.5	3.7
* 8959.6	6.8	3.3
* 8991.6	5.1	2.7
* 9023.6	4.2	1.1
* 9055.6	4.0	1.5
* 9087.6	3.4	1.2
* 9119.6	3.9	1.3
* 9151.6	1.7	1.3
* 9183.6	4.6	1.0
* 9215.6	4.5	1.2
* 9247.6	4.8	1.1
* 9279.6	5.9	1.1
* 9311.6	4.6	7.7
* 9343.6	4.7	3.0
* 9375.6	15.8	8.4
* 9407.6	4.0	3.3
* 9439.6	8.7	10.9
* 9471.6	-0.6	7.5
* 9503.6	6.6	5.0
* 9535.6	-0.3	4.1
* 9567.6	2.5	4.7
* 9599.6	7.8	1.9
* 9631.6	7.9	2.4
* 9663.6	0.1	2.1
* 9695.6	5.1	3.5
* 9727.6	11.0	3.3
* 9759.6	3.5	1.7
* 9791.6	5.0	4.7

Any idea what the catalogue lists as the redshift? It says 0.79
